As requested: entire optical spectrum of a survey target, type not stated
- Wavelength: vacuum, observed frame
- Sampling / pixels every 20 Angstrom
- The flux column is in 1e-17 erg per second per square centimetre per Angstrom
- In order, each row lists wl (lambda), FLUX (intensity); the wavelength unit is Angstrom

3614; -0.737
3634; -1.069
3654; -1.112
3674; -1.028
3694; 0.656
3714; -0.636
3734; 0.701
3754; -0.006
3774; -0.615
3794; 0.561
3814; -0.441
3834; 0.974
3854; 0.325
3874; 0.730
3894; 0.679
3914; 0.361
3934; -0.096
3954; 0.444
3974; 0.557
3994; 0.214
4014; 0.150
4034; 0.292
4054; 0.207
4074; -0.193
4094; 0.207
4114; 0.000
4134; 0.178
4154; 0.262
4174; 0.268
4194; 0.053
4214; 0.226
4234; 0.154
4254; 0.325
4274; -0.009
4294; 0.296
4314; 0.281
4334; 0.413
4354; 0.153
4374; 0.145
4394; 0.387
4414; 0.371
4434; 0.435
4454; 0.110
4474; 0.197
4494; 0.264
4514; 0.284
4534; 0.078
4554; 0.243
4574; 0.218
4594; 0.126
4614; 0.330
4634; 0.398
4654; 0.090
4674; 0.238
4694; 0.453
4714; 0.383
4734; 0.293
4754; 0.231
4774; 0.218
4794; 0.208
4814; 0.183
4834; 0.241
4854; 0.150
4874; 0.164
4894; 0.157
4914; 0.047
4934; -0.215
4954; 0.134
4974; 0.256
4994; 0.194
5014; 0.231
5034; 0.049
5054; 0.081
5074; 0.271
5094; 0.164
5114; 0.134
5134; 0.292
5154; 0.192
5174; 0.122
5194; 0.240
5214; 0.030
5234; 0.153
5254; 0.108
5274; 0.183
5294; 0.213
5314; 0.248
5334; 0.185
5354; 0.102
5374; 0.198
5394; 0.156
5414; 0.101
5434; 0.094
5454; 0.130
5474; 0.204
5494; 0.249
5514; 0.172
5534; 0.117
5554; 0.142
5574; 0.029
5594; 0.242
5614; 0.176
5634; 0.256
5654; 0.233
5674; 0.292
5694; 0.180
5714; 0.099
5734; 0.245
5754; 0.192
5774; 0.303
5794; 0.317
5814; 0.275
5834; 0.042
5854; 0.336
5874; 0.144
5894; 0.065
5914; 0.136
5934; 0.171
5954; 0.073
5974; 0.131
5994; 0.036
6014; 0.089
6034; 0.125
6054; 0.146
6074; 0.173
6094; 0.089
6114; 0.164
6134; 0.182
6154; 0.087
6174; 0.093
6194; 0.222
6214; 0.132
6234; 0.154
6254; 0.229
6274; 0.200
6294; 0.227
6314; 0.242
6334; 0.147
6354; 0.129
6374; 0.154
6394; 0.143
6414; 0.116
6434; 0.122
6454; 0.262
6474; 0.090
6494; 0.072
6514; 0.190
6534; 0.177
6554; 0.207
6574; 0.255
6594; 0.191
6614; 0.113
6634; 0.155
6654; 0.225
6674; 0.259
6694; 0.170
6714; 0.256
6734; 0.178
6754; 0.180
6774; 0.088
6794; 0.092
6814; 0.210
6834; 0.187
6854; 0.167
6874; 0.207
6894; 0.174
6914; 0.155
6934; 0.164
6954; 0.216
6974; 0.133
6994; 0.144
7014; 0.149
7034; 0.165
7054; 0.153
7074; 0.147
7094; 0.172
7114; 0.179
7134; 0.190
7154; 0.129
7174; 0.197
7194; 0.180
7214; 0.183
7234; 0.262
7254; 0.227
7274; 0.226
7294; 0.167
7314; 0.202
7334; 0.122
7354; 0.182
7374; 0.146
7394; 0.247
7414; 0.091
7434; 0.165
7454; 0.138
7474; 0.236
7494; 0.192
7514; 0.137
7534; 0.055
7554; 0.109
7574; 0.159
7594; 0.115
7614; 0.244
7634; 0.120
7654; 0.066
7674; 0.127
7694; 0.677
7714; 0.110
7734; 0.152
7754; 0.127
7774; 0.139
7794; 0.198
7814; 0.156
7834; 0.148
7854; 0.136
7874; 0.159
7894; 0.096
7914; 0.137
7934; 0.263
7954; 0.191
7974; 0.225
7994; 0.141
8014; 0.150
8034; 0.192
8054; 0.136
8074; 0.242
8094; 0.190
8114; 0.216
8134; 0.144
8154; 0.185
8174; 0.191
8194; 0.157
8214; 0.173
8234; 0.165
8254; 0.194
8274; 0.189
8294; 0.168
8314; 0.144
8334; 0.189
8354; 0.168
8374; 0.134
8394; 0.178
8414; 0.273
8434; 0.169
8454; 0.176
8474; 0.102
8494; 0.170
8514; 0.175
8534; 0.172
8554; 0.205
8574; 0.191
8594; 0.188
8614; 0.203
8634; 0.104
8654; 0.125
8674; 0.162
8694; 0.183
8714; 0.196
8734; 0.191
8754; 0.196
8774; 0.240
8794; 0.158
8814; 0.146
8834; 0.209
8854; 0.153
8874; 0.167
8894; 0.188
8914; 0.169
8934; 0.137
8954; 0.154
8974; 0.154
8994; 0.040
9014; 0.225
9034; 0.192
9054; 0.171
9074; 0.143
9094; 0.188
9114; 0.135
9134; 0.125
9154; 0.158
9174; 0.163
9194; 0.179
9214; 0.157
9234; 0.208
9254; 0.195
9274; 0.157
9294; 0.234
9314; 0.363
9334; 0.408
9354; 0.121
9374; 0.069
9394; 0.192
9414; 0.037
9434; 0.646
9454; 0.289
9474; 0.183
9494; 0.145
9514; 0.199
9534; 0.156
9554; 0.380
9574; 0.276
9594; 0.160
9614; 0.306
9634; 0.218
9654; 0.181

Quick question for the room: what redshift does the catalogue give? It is 1.063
